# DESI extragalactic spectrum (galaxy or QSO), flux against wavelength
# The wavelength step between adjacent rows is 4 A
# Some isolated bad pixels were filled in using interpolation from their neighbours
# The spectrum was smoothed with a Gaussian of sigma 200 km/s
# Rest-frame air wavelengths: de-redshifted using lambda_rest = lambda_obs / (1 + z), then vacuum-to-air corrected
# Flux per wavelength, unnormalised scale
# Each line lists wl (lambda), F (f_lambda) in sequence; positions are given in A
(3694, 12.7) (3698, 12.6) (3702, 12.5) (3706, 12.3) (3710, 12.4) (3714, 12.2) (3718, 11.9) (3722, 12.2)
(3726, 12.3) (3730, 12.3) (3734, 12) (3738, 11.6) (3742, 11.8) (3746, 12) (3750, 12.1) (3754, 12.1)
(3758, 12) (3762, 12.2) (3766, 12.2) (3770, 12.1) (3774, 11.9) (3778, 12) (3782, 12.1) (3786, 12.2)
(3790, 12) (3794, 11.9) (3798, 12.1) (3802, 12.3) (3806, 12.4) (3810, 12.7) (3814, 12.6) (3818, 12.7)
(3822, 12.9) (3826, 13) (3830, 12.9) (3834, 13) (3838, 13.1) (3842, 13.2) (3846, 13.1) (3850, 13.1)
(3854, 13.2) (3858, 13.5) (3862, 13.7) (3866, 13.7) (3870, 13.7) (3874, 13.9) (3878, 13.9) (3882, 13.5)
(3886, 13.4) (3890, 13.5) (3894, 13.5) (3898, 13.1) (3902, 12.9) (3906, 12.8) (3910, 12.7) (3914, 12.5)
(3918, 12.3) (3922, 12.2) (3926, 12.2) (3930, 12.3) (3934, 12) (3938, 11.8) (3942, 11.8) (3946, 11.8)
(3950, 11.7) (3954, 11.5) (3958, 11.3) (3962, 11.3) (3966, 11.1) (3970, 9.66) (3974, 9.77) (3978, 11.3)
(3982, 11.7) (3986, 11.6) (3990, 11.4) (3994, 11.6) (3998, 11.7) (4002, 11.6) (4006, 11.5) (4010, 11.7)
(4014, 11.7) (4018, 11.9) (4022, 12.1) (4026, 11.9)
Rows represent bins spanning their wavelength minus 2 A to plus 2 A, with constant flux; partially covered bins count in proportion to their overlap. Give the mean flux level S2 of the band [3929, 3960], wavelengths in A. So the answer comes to 11.8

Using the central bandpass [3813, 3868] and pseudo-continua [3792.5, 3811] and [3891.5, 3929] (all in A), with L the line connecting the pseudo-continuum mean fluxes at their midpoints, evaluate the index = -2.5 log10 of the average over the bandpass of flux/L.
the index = -0.06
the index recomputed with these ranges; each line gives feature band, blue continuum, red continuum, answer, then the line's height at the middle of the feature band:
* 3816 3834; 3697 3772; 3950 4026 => -0.089 mag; 11.9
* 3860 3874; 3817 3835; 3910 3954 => -0.095 mag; 12.6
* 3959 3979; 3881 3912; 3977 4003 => 0.125 mag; 11.9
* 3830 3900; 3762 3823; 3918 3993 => -0.128 mag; 11.9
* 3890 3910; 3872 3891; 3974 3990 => 0.011 mag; 13.2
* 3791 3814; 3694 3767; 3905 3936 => -0.005 mag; 12.2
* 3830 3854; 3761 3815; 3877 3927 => -0.046 mag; 12.6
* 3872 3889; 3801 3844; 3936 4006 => -0.120 mag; 12.2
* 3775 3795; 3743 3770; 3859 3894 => 0.037 mag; 12.5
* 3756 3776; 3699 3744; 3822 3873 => 0.041 mag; 12.5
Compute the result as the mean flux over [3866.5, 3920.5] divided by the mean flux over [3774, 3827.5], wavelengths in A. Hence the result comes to 1.07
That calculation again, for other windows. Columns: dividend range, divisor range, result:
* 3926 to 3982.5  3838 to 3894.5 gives 0.84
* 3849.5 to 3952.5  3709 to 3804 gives 1.07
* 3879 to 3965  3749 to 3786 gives 1.03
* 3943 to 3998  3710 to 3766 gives 0.93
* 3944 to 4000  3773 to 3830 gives 0.91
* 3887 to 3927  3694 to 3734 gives 1.04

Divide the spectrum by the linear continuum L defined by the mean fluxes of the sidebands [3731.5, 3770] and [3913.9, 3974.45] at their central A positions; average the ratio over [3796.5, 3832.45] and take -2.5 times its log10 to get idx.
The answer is -0.068 mag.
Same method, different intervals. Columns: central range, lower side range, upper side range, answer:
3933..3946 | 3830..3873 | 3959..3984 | -0.033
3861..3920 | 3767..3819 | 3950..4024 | -0.128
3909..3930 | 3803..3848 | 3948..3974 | -0.072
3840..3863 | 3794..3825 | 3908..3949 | -0.077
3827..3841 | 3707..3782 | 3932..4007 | -0.107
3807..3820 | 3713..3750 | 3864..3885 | 0.030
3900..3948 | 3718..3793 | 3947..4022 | -0.066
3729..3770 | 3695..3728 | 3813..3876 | 0.048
